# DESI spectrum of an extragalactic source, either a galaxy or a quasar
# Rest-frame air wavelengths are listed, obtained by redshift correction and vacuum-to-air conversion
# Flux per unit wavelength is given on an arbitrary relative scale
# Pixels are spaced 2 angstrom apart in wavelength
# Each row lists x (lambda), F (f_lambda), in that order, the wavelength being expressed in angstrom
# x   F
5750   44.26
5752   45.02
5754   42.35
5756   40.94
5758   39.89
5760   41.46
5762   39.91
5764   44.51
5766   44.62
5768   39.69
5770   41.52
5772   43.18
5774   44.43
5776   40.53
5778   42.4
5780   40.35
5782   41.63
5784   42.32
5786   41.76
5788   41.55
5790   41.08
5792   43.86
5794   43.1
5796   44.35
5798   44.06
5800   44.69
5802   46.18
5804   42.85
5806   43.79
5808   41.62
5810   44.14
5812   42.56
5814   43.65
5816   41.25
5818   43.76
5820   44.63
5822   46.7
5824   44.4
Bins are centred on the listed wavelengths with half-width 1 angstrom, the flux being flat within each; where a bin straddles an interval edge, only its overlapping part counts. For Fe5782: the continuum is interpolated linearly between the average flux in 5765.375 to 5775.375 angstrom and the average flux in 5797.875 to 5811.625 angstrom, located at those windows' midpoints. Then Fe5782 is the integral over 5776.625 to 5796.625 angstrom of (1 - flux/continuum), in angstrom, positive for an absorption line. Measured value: 0.46 angstrom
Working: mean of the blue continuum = 42.5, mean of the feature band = 42.2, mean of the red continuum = 43.8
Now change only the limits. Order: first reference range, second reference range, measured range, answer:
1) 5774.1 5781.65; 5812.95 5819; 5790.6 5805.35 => -0.63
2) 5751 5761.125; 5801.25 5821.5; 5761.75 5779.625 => -0.01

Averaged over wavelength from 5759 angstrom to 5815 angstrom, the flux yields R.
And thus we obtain 42.7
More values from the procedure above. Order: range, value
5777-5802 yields 42.7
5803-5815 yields 43.1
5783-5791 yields 41.7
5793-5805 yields 44.2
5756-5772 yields 41.7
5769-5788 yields 42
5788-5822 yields 43.5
